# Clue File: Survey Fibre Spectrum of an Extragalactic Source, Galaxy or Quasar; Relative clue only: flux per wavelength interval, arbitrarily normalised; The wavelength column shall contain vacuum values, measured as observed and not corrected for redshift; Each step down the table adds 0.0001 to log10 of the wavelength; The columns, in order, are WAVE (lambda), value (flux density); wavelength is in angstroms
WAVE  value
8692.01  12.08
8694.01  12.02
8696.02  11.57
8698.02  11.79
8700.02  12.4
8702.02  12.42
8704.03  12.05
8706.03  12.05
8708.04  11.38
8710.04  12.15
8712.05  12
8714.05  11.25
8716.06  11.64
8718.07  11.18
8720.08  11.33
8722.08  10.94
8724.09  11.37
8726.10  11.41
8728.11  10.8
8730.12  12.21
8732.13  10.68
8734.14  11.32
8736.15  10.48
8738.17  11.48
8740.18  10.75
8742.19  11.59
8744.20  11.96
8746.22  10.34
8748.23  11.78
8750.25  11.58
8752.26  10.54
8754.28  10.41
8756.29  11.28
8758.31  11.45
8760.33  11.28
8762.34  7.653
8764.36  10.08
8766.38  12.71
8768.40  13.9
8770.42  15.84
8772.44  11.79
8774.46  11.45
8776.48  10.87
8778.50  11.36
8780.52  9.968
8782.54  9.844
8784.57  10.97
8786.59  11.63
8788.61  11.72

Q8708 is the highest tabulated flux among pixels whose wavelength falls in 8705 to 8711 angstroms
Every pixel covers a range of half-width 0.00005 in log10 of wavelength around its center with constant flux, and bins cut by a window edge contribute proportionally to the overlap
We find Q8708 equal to 12.15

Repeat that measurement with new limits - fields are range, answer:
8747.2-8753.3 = 11.78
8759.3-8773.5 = 15.84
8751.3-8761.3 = 11.45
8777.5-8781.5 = 11.36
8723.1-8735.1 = 12.21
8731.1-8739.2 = 11.48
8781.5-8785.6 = 10.97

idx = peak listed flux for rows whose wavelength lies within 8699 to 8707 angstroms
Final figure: 12.42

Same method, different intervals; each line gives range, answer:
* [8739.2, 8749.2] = 11.96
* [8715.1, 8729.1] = 11.64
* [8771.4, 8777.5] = 11.79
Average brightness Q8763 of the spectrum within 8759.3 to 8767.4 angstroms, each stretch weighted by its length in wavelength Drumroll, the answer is 10.4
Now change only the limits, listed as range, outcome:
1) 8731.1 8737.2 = 10.8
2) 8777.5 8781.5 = 10.7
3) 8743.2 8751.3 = 11.4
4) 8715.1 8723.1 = 11.3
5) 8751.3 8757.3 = 10.7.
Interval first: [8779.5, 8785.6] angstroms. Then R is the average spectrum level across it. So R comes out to 10.3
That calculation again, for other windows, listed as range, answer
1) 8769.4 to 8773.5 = 13.8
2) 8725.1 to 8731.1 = 11.5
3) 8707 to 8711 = 11.8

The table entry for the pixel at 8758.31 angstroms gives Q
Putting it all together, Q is 11.45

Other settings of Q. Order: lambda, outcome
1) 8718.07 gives 11.18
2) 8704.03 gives 12.05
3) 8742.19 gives 11.59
